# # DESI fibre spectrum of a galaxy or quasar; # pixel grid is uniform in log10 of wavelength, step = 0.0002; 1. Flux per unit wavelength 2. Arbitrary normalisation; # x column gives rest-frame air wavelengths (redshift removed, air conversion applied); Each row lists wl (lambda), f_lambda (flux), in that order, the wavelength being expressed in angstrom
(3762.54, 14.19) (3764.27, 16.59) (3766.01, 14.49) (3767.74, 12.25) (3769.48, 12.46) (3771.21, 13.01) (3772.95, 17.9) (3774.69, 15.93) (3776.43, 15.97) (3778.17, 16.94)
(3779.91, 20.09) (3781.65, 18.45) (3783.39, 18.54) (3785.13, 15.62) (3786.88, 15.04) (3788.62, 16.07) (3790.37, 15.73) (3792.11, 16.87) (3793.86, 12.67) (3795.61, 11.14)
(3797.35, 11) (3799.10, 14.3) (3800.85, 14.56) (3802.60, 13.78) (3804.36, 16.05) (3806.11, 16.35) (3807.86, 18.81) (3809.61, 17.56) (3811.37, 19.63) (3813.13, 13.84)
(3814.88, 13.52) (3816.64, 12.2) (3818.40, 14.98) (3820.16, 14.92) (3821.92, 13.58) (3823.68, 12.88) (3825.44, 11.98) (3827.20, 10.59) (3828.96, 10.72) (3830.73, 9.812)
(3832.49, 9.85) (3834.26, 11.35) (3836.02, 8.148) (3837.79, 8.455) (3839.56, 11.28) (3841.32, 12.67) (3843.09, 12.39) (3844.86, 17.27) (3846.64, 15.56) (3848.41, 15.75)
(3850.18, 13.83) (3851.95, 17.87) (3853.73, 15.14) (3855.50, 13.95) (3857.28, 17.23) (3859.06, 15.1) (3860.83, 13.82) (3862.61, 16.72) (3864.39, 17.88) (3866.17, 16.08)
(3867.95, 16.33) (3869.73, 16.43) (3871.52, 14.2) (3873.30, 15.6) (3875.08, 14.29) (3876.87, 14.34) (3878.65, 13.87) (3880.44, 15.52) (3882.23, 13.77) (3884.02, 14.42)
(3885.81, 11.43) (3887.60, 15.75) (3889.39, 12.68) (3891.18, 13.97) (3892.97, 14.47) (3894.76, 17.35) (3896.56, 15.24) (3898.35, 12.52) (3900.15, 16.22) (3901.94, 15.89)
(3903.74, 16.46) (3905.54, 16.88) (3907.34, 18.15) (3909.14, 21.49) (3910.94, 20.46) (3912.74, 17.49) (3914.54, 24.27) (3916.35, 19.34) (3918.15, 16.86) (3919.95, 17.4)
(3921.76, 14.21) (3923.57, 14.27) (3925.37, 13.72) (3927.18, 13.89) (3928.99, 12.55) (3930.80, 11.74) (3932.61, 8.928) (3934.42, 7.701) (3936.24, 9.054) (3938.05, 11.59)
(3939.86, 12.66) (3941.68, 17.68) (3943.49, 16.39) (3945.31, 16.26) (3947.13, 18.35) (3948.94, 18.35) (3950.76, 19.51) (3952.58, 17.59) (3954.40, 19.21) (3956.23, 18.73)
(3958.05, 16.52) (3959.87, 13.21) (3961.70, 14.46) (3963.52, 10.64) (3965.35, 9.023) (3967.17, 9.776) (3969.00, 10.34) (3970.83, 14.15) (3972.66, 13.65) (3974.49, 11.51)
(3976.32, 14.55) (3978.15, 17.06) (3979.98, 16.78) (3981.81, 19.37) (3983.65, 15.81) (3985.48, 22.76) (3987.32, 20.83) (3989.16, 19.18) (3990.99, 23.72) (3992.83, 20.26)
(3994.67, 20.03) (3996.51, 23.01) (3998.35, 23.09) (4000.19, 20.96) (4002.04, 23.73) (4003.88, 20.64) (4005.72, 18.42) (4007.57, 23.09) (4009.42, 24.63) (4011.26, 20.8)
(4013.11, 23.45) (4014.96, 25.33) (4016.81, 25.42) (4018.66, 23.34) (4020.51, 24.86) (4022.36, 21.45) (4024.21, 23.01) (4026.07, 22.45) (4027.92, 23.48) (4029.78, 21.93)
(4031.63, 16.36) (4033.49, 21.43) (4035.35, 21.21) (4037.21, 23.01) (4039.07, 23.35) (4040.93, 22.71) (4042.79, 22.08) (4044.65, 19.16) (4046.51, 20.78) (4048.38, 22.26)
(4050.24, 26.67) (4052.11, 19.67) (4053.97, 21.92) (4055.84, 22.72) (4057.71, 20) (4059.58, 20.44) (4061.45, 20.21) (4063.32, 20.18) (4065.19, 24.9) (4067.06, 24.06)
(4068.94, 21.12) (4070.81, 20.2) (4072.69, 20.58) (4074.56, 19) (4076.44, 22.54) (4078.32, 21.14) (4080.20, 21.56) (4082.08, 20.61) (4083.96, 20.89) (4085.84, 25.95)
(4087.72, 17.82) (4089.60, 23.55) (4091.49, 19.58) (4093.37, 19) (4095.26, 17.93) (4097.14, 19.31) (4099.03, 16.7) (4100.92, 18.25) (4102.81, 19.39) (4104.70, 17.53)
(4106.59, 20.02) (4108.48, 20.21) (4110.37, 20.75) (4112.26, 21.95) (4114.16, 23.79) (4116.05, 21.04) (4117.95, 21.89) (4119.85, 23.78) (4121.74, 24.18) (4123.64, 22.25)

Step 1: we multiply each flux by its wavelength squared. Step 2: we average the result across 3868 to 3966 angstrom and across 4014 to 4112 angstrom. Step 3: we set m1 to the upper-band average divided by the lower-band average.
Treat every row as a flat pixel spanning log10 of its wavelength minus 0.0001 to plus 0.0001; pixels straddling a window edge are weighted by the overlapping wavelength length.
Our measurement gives 1.50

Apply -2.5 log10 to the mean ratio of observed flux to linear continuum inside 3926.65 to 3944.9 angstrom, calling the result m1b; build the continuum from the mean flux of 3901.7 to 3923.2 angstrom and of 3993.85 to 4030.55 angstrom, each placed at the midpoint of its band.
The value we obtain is 0.49 mag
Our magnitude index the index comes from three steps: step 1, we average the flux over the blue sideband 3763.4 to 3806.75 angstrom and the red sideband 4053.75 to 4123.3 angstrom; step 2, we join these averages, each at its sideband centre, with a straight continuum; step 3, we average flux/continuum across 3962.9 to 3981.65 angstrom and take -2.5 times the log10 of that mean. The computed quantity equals 0.40 mag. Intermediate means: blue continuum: 15.3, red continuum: 20.9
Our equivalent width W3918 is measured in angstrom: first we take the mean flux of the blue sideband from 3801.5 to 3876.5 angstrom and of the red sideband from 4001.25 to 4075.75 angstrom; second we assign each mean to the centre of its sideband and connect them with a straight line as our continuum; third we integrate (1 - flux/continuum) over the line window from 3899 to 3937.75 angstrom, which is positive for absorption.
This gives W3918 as 4.0 angstrom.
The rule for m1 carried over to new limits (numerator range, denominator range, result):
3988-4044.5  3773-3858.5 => 1.70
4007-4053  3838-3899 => 1.65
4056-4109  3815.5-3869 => 1.69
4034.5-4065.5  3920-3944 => 1.81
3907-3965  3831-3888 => 1.14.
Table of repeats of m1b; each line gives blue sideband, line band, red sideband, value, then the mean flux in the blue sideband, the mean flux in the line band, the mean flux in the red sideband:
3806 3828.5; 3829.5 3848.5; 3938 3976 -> 0.224 mag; 14.5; 11.9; 14.8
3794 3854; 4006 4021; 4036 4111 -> -0.226 mag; 13.6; 23.6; 20.9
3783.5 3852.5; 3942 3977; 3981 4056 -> 0.290 mag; 13.8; 14.9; 21.9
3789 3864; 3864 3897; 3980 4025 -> 0.102 mag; 13.9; 14.9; 21.9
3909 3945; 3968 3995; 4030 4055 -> 0.056 mag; 15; 17.3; 21.6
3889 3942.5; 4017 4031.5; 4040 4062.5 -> -0.123 mag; 15.2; 22.7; 21.5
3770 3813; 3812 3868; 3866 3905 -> 0.128 mag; 15.9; 13.6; 14.9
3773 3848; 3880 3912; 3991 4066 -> 0.107 mag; 14.3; 15.7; 22.1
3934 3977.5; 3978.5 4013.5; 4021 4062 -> -0.180 mag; 14.3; 21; 21.7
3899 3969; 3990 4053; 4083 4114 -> -0.240 mag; 15.4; 22.2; 20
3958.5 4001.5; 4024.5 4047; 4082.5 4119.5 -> -0.171 mag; 16.8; 21.6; 20.4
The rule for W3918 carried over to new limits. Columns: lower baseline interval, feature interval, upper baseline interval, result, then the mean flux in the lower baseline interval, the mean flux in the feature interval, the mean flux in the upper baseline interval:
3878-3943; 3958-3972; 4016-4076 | 4.5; 15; 12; 21.9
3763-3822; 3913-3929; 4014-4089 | 1.8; 15.3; 16.5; 21.9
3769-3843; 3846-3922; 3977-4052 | 4.4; 14.2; 16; 21.7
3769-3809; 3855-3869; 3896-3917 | 0.9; 15.6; 15.9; 17.9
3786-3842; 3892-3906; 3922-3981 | -1.8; 13.4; 15.6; 14.1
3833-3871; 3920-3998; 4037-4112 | 9.1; 14.4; 15.5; 20.9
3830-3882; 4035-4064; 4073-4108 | -4.0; 14.2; 21.7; 20.1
